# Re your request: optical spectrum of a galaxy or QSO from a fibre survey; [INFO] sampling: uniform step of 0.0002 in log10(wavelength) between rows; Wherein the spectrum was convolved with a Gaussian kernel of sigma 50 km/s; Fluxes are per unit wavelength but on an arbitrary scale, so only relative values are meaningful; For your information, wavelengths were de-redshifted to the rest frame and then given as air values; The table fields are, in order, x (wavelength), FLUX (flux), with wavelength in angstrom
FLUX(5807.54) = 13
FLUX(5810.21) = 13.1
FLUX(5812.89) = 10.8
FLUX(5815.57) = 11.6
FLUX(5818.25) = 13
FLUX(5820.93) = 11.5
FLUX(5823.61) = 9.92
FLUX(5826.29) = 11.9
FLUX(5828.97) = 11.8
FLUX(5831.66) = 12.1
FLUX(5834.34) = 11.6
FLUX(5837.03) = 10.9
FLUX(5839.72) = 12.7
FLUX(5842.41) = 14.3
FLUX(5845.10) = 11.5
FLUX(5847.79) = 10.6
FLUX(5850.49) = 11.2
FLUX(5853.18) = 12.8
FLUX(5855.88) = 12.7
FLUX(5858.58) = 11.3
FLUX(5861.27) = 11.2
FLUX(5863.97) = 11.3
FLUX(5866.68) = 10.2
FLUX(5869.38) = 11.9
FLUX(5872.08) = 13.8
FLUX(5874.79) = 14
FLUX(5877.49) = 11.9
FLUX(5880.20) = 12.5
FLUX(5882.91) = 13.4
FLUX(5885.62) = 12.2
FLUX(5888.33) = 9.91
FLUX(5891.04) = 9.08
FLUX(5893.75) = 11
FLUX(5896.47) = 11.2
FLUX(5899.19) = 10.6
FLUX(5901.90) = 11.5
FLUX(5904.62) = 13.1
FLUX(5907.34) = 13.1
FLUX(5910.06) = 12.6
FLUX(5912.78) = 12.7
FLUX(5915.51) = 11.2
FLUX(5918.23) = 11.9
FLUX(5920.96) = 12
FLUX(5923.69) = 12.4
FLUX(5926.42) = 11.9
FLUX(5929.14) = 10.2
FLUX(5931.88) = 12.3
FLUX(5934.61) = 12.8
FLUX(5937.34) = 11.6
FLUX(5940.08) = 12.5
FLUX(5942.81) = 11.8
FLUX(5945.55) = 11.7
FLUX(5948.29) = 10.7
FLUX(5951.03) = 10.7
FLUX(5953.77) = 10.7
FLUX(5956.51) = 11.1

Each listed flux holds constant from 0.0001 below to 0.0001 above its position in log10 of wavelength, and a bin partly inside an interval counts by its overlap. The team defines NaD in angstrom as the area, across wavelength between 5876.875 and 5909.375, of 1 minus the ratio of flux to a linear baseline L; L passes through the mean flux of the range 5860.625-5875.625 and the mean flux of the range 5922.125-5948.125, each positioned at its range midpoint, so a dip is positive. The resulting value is 0.9 angstrom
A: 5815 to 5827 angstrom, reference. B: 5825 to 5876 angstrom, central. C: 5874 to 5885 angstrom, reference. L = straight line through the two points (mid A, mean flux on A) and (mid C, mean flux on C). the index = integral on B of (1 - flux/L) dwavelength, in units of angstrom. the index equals 0.9 angstrom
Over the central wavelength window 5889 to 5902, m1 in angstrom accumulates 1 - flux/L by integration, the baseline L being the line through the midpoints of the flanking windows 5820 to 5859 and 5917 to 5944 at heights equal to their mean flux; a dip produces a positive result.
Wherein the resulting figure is 1.5 angstrom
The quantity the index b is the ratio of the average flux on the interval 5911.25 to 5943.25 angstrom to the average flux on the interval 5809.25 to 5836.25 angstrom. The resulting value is 1.02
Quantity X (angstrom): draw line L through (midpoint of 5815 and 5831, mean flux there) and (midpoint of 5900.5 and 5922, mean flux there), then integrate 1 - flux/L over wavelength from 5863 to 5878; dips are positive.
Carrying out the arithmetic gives -0.3 angstrom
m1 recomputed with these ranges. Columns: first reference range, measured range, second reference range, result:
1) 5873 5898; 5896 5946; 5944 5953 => -2.9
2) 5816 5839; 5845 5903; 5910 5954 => 0.2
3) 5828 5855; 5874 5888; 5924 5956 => -0.9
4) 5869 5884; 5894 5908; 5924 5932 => 0.5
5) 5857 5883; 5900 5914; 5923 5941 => -0.6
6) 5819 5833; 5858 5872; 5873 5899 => 0.2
